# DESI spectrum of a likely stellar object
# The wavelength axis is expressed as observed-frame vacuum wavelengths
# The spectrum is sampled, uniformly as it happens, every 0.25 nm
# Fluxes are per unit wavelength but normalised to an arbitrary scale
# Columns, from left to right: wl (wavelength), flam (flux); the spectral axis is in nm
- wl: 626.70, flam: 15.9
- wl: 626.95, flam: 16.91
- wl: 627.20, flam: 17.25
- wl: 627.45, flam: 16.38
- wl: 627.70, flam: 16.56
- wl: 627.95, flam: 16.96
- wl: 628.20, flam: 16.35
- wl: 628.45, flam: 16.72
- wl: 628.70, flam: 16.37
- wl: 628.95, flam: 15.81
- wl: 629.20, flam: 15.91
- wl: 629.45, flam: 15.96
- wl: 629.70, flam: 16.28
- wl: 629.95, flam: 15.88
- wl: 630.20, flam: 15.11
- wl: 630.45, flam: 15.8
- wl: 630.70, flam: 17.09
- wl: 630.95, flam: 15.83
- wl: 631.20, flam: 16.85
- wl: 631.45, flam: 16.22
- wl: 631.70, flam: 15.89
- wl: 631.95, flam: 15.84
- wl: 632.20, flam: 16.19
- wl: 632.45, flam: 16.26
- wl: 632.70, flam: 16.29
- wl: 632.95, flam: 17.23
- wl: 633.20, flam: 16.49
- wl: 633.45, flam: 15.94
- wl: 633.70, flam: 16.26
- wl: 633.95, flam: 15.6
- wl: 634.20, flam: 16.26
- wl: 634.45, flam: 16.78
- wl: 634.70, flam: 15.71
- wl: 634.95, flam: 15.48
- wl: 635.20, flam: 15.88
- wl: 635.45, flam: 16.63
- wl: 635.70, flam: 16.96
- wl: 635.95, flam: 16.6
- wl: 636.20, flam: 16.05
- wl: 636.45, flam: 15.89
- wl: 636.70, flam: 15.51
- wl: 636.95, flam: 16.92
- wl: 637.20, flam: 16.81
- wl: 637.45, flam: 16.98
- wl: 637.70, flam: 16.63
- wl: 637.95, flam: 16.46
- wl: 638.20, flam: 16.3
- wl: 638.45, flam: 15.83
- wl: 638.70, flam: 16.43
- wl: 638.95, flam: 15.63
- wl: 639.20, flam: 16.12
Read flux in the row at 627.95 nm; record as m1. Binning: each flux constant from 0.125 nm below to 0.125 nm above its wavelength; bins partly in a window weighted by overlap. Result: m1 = 16.96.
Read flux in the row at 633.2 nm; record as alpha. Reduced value 16.49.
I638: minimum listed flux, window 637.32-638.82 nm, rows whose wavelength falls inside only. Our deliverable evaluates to 15.83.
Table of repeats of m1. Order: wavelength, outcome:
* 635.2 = 15.88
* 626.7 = 15.9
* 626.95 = 16.91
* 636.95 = 16.92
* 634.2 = 16.26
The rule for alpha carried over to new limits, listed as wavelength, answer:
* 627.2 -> 17.25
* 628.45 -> 16.72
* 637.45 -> 16.98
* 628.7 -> 16.37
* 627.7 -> 16.56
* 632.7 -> 16.29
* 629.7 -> 16.28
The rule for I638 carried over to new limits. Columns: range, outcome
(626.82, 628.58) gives 16.35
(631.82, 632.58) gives 15.84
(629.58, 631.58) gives 15.11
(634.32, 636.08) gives 15.48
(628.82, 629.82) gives 15.81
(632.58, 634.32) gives 15.6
